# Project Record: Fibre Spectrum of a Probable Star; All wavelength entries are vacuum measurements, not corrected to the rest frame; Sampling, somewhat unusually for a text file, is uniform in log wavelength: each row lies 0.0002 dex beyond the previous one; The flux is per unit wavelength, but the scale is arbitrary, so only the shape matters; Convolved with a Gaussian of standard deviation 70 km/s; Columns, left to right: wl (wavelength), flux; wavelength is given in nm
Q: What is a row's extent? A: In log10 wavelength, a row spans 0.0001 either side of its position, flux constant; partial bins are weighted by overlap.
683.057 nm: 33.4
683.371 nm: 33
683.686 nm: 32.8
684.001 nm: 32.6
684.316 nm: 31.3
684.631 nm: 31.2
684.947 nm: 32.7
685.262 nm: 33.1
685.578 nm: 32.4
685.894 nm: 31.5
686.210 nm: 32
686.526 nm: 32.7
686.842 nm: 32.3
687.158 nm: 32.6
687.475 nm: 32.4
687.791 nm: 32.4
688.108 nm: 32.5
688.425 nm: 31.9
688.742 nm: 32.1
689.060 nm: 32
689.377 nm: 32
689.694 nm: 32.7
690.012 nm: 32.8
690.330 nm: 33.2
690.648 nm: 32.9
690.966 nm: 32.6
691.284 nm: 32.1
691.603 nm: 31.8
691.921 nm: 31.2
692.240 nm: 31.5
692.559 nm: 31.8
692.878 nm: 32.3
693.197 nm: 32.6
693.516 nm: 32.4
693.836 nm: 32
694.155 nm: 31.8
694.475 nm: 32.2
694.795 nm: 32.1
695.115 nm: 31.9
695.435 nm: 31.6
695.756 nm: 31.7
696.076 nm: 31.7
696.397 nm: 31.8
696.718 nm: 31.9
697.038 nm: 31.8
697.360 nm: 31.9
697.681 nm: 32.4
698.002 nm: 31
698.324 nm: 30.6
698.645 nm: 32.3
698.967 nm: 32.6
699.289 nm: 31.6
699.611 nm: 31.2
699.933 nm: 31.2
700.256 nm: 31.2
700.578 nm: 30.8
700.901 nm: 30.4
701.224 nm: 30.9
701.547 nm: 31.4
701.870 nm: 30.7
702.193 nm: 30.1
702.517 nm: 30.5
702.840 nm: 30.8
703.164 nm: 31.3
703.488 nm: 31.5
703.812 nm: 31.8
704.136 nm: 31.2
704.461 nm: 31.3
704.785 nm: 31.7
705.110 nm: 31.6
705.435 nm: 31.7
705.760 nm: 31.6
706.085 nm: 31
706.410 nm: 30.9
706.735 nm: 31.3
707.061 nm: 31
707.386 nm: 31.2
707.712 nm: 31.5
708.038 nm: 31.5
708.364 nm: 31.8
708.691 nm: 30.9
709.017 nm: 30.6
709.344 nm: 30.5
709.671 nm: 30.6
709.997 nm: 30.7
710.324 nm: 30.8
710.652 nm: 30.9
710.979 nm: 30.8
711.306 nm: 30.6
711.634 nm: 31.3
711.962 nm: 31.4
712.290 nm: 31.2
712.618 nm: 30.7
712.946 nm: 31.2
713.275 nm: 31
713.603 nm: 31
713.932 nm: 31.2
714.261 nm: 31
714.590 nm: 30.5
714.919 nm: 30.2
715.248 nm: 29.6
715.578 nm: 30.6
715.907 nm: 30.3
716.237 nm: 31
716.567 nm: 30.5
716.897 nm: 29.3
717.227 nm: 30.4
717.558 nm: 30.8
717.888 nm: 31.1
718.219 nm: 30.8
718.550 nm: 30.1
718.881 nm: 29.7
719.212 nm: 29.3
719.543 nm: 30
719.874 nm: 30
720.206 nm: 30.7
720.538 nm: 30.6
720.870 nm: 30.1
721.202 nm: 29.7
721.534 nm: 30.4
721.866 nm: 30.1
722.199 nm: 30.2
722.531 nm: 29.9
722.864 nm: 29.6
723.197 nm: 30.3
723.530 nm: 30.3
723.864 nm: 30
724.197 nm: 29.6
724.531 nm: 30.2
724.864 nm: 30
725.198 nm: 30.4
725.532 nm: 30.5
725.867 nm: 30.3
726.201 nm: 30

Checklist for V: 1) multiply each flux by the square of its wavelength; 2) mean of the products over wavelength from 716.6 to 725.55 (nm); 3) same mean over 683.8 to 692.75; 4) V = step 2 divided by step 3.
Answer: 1.0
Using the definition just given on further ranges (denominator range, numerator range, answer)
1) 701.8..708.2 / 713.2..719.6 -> 1.01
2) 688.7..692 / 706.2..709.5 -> 1.01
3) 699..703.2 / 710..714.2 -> 1.03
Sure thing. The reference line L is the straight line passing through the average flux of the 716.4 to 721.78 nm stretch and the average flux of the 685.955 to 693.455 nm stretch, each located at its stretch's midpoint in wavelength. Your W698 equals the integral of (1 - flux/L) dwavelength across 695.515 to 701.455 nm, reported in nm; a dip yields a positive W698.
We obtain 0.03 nm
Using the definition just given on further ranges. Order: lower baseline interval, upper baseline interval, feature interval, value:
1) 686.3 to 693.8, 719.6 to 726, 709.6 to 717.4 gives 0.01 nm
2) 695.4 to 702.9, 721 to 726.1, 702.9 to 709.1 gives -0.07 nm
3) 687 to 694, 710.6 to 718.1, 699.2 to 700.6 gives 0.02 nm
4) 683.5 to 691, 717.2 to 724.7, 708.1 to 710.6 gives 0.00 nm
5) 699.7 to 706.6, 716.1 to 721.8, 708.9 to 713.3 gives -0.03 nm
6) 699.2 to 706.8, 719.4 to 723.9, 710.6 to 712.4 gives -0.02 nm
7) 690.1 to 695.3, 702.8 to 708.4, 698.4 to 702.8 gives 0.08 nm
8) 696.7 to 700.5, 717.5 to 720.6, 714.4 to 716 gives 0.02 nm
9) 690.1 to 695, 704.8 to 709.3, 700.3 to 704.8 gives 0.08 nm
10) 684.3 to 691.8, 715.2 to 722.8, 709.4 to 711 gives 0.00 nm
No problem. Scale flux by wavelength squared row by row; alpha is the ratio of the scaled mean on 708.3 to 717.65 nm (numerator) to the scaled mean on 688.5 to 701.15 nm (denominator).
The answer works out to 1.01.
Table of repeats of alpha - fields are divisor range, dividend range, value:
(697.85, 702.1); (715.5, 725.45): 1.03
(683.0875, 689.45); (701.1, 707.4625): 1.02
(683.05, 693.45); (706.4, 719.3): 1.02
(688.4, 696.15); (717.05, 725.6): 1.02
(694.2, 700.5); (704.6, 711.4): 1.01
